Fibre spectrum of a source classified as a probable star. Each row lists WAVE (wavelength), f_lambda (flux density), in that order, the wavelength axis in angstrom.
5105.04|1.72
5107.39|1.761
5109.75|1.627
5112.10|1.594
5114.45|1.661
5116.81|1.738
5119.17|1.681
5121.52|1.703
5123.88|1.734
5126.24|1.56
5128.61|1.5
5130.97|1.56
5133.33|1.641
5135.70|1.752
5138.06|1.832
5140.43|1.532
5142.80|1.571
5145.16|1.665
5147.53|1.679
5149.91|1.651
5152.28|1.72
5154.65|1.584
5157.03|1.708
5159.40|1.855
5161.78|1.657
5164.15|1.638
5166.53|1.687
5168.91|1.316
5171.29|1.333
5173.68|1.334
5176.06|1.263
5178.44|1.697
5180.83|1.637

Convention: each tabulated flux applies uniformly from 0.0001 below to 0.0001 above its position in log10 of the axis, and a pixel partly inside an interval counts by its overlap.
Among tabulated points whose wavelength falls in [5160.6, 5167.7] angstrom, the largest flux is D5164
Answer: 1.687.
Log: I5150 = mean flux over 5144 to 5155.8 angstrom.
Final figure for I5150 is 1.66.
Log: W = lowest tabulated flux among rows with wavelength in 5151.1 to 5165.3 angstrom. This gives 1.584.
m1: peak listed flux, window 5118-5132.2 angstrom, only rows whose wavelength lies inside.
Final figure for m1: 1.734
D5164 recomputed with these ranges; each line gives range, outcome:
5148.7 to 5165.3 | 1.855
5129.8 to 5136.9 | 1.752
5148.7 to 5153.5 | 1.72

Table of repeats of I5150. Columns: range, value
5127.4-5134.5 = 1.57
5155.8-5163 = 1.74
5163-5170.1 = 1.55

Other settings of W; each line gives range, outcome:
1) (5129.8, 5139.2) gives 1.56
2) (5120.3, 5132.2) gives 1.5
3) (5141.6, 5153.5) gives 1.571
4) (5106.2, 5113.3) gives 1.594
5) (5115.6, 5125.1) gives 1.681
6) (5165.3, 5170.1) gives 1.316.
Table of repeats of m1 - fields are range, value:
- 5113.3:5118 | 1.738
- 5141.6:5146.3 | 1.665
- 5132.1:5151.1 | 1.832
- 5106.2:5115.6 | 1.761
